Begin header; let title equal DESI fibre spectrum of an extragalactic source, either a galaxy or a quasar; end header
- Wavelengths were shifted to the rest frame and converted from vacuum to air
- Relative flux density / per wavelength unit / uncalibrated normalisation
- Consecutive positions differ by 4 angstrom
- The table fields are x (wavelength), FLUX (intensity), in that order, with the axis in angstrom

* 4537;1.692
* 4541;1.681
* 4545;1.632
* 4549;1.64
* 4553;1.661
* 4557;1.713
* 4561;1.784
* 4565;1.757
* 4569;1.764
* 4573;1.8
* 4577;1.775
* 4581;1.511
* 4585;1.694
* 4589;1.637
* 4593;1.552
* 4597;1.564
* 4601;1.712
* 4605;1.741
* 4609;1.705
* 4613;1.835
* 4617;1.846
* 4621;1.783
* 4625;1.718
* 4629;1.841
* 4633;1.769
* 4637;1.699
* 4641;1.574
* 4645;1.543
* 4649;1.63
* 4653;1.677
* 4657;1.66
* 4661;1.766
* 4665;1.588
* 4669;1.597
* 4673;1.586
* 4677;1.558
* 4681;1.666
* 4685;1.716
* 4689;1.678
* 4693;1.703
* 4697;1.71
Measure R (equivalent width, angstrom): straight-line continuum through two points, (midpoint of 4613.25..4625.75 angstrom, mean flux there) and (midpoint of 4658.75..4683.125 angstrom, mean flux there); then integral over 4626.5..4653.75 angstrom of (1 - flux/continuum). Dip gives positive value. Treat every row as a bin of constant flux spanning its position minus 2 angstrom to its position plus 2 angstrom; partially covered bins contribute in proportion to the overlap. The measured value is 0.8 angstrom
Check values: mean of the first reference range 1.8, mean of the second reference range 1.63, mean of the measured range 1.68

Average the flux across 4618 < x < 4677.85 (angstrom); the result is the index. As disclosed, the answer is 1.67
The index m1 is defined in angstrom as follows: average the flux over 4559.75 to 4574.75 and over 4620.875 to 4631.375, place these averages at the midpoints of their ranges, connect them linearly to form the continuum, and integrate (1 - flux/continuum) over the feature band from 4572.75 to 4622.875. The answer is 2.2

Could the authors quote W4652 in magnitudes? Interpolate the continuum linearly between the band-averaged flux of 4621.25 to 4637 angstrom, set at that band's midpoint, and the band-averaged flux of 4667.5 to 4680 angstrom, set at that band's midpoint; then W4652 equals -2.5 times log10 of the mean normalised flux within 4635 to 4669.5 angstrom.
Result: 0.022 mag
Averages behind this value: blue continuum 1.77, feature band 1.64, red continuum 1.59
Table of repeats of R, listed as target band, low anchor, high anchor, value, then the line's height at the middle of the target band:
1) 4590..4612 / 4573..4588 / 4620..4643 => 0.46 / 1.7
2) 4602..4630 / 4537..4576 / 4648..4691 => -1.62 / 1.68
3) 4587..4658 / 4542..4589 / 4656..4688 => -1.07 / 1.67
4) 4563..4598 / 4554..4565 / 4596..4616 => 1.19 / 1.73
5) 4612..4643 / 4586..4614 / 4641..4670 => -1.90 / 1.65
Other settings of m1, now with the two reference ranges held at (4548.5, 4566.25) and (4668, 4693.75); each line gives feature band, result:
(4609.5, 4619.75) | -0.8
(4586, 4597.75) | 0.7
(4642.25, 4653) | 0.4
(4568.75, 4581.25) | -0.2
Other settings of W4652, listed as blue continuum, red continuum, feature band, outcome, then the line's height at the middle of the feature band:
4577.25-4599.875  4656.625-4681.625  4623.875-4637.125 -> -0.09 mag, 1.62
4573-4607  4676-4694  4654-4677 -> 0.02 mag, 1.67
